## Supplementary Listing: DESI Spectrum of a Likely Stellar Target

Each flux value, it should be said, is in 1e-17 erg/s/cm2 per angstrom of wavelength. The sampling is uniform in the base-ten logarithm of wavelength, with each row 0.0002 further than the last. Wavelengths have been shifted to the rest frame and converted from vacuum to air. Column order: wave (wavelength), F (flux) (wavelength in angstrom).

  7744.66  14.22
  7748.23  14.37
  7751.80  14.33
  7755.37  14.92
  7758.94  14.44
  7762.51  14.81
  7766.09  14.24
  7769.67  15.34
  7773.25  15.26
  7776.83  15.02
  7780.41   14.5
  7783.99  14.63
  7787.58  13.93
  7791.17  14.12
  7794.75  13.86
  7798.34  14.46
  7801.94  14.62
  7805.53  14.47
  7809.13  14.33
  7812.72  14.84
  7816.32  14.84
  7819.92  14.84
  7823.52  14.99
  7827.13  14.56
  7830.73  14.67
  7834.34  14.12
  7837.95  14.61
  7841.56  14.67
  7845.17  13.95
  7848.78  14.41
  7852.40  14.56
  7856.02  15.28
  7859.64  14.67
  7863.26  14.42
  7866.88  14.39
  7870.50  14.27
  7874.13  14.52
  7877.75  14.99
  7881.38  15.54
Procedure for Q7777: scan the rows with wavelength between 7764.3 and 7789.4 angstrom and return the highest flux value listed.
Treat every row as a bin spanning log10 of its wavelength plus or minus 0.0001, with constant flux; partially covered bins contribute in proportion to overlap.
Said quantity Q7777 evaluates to 15.34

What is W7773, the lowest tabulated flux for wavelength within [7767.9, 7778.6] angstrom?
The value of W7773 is 15.02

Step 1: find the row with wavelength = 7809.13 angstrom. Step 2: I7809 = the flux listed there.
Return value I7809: 14.33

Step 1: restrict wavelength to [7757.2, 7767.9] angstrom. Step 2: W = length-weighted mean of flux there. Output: 14.5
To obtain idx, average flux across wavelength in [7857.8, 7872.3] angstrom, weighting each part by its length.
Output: 14.4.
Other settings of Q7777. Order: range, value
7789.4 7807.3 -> 14.62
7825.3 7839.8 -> 14.67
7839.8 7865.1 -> 15.28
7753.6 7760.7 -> 14.92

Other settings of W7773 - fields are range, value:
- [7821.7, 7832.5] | 14.56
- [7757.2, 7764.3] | 14.44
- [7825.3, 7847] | 13.95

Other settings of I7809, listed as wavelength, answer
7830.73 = 14.67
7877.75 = 14.99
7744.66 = 14.22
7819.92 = 14.84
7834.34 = 14.12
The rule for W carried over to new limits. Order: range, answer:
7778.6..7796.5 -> 14.2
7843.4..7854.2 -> 14.3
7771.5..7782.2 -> 14.9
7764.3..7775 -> 14.9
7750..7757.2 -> 14.6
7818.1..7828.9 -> 14.8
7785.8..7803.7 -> 14.2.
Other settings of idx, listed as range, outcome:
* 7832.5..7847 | 14.3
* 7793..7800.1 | 14.2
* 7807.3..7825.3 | 14.8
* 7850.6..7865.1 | 14.7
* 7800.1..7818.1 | 14.6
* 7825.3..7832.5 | 14.6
